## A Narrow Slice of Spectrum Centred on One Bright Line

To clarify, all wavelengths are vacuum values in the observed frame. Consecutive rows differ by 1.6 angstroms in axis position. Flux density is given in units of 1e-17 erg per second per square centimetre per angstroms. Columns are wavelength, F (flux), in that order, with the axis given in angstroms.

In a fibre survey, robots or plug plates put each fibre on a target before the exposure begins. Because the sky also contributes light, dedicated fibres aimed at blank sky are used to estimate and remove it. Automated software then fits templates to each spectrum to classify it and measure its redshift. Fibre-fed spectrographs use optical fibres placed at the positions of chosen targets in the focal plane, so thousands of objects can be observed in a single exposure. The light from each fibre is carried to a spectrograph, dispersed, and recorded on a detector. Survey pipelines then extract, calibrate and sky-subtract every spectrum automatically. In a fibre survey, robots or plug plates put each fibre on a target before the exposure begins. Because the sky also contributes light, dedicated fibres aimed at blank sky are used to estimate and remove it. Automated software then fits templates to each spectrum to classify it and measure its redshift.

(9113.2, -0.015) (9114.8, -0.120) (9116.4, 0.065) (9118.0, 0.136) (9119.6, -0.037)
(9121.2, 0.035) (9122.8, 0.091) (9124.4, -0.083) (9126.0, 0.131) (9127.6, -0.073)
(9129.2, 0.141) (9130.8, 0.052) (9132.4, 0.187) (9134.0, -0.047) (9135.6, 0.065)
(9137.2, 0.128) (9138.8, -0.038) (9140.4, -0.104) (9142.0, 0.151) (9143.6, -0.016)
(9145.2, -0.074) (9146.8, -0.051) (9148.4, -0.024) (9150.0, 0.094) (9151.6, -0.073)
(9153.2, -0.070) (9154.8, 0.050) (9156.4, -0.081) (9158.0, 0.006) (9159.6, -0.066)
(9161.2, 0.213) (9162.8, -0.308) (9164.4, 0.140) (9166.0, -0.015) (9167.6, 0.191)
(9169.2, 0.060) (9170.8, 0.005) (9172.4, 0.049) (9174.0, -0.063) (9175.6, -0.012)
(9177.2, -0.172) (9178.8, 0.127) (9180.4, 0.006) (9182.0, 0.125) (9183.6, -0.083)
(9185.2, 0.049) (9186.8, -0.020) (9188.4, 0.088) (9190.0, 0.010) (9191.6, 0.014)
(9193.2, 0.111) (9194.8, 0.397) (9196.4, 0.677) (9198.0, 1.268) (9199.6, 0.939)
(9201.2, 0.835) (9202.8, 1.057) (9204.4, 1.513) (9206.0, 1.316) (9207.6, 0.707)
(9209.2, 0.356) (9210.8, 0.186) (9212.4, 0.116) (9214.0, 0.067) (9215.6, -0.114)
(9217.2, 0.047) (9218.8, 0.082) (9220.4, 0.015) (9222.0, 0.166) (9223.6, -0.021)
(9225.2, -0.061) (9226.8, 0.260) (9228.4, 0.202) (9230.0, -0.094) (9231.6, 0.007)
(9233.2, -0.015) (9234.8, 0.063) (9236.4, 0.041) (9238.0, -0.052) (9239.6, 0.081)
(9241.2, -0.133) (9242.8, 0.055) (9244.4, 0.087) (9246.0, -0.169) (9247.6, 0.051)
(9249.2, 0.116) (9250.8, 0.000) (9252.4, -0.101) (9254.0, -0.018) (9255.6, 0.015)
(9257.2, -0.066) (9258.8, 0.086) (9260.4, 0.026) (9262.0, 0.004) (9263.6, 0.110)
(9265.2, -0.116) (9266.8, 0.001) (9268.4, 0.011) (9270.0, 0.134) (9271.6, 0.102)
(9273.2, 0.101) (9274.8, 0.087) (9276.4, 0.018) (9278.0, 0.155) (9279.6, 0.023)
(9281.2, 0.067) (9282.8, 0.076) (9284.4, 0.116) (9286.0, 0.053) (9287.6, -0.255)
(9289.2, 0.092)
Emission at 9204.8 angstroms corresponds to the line [O II] 3727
